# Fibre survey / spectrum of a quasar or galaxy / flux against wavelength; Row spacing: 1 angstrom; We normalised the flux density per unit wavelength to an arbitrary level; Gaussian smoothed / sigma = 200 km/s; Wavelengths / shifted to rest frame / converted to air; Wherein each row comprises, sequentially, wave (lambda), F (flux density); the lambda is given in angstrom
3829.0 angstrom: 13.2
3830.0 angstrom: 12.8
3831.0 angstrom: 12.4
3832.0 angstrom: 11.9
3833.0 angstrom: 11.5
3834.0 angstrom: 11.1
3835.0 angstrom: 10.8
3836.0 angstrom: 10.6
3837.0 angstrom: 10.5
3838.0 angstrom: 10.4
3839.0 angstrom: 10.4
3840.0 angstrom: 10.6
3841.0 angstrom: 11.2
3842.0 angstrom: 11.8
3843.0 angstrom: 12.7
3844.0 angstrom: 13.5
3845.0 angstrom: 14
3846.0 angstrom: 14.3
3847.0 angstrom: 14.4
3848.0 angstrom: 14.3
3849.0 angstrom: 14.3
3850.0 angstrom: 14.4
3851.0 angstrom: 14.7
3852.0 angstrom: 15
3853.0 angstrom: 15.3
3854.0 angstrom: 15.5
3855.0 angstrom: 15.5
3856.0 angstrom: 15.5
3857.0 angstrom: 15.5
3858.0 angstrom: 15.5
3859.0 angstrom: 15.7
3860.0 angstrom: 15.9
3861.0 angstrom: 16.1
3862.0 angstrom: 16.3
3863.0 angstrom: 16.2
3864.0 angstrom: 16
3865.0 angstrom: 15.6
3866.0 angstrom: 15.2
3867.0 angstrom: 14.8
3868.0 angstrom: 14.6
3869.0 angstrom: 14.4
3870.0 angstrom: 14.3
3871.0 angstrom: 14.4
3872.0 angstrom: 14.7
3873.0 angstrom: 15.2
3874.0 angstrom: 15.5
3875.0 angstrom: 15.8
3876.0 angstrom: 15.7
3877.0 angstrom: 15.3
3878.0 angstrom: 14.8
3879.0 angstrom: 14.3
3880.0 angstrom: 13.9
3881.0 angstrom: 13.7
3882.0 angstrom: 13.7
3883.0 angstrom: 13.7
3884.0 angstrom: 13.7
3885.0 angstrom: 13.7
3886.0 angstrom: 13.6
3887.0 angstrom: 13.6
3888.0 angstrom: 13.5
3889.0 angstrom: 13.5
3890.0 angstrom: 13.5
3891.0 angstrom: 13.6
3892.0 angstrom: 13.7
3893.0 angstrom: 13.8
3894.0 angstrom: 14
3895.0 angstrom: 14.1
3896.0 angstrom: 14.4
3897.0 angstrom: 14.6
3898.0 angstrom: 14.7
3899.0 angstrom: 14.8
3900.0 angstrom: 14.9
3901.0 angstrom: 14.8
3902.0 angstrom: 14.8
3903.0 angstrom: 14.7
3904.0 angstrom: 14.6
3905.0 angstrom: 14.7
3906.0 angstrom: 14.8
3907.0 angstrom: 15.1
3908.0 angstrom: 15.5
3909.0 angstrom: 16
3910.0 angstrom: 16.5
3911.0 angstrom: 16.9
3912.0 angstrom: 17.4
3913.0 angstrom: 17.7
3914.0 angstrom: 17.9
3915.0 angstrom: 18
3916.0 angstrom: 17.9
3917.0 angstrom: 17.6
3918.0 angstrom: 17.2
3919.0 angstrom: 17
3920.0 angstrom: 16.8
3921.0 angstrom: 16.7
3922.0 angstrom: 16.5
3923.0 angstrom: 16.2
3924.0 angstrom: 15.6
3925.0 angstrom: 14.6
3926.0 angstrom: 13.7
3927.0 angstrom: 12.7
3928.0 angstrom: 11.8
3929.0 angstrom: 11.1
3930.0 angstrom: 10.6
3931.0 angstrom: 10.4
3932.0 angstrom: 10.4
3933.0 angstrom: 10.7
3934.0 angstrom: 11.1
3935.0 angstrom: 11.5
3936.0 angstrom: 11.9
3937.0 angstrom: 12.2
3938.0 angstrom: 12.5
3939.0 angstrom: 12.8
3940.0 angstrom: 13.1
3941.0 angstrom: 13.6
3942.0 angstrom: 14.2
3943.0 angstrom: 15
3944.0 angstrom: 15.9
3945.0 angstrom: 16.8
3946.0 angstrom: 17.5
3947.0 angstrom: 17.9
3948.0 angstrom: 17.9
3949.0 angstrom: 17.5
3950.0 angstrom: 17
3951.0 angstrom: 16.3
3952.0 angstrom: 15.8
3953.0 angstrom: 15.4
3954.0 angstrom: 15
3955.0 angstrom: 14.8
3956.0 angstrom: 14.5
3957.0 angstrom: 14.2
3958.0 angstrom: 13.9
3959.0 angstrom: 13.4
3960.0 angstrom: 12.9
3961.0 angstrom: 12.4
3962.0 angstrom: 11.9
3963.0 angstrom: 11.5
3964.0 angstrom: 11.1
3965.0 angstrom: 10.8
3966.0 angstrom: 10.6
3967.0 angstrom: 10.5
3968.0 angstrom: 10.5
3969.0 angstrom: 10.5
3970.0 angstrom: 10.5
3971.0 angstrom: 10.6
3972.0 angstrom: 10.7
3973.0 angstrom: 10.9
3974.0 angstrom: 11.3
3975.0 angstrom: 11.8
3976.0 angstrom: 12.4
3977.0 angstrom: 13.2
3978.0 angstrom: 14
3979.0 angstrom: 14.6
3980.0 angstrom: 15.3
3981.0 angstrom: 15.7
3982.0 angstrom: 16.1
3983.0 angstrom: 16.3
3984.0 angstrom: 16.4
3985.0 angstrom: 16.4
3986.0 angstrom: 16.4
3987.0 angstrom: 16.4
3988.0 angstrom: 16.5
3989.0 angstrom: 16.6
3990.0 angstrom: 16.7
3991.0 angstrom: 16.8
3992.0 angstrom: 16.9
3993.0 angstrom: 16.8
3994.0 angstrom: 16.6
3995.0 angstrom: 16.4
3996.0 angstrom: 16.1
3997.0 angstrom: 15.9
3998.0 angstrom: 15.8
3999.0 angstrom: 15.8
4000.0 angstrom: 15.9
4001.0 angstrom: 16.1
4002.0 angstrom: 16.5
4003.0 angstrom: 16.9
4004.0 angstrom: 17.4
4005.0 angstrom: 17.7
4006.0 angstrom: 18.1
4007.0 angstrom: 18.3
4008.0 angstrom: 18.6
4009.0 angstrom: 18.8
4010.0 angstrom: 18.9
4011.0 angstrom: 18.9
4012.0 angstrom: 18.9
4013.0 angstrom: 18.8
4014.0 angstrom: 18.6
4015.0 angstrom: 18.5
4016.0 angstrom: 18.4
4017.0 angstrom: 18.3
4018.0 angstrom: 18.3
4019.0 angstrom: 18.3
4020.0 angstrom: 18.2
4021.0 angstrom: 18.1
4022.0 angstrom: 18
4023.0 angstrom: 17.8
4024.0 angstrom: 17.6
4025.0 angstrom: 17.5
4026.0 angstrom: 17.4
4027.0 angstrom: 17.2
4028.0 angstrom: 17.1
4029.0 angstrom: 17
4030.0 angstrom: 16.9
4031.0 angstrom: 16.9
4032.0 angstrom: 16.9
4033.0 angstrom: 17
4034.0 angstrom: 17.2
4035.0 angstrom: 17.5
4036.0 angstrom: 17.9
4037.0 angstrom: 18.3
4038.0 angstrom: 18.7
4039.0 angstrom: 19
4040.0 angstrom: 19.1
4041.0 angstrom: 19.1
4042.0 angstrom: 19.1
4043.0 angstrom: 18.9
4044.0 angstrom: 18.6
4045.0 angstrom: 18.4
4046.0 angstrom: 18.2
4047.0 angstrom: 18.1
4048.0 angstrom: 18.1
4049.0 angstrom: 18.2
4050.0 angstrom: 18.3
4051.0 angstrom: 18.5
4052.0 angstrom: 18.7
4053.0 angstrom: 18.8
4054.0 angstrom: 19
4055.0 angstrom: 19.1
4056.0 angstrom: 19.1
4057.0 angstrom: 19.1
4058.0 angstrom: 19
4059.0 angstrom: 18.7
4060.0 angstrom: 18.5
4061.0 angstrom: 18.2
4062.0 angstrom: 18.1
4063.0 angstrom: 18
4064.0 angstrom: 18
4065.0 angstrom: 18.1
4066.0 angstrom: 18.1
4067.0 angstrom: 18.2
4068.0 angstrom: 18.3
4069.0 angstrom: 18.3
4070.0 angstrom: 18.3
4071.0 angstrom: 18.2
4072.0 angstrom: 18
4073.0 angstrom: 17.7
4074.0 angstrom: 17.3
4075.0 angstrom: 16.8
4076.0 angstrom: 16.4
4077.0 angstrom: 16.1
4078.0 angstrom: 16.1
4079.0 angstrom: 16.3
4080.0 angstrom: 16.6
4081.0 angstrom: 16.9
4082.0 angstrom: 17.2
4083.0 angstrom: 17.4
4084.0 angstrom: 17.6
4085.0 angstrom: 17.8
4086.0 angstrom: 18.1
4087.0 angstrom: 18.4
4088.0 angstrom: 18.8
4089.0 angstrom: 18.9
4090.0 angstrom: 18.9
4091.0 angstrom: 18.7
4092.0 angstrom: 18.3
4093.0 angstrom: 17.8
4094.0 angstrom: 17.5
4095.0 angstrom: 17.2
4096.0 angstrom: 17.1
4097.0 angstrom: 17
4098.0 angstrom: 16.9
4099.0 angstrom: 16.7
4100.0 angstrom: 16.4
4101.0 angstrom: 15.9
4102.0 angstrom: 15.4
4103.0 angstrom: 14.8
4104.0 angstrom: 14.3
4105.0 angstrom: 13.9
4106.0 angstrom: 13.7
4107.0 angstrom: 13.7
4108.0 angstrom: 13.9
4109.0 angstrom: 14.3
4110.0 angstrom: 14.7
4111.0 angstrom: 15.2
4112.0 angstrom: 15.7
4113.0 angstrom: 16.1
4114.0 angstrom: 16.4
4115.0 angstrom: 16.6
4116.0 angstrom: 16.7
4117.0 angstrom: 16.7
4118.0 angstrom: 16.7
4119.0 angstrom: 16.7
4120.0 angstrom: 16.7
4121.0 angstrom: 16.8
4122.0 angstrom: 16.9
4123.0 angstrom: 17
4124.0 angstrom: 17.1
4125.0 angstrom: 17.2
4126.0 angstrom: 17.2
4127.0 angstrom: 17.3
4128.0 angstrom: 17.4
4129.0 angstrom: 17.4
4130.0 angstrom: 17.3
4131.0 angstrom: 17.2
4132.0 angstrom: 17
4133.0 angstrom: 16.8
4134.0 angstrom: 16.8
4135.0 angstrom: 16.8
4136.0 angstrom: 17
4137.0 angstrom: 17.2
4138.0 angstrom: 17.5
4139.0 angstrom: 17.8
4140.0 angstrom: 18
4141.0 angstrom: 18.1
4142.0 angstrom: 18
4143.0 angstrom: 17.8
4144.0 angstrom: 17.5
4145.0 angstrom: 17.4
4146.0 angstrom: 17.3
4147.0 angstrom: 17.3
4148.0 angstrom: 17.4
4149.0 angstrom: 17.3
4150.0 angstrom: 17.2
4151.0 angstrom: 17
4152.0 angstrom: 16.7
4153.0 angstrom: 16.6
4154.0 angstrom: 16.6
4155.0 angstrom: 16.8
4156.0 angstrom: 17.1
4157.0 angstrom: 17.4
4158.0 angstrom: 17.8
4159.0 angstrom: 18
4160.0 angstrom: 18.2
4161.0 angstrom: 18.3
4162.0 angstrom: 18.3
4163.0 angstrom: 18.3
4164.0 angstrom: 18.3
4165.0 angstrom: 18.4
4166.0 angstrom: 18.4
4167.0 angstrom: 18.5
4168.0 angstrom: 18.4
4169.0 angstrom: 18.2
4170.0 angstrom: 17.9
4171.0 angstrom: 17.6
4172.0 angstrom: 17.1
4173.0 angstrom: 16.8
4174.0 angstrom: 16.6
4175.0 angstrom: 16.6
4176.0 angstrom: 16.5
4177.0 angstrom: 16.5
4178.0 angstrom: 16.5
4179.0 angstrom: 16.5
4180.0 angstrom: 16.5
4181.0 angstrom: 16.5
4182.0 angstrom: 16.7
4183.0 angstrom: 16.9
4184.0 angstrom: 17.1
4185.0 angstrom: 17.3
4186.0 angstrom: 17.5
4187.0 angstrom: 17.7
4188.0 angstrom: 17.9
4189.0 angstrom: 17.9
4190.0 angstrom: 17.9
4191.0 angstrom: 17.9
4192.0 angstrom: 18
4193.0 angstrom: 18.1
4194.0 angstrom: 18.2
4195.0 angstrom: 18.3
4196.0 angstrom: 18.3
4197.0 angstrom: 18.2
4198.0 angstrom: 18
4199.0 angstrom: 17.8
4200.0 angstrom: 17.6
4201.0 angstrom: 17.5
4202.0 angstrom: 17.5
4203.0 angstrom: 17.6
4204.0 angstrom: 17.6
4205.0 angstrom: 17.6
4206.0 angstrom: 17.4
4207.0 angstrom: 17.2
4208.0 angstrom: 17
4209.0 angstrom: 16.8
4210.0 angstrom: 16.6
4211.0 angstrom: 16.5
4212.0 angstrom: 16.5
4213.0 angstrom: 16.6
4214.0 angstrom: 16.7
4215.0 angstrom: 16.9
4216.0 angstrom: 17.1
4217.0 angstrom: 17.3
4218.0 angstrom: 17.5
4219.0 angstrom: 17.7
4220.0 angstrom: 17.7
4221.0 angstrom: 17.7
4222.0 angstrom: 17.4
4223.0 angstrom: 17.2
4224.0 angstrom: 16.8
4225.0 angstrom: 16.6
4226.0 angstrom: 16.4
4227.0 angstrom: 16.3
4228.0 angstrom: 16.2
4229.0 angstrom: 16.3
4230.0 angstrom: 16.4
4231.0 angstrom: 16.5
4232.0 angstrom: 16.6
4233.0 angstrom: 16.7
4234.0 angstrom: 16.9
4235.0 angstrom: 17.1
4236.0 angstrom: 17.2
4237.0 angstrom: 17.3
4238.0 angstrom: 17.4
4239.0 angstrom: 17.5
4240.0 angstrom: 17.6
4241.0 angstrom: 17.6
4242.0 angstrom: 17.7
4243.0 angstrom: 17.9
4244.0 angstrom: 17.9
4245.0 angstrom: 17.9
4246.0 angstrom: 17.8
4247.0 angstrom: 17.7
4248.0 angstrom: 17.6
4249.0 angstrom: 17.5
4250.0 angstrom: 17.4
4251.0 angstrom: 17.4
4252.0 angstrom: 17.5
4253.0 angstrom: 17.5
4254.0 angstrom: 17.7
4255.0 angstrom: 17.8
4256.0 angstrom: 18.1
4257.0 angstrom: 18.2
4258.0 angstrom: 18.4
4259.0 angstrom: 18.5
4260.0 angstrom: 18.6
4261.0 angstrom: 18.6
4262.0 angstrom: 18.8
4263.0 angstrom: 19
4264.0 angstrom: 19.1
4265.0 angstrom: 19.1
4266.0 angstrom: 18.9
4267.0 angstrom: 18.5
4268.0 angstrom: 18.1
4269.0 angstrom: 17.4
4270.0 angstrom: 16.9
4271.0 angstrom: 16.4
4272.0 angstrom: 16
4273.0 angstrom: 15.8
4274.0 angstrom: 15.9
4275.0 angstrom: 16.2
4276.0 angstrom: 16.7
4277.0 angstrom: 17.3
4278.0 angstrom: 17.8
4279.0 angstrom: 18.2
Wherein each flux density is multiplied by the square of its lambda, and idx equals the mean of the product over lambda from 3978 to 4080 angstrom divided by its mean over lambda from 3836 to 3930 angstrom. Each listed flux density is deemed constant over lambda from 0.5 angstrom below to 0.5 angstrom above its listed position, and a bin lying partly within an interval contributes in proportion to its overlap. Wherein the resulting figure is 1.29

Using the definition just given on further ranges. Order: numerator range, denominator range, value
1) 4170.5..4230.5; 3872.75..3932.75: 1.35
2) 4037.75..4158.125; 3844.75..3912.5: 1.31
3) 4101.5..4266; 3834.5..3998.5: 1.37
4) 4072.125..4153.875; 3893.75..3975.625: 1.30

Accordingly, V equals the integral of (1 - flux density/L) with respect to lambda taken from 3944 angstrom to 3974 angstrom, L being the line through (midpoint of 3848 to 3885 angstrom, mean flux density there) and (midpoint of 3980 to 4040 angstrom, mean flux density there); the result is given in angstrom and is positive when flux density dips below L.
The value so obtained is 5.3 angstrom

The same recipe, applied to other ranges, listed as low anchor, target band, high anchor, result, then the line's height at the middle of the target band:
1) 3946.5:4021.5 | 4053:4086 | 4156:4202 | -2.93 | 16.4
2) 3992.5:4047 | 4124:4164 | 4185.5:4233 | 0.10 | 17.4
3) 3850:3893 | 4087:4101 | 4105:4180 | -0.91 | 16.6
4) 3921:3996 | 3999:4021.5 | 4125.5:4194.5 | -4.72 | 14.9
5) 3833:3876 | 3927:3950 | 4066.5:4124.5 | 2.30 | 15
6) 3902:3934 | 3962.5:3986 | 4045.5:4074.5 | 5.17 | 16.3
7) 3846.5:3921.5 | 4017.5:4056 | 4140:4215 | -4.12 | 16.3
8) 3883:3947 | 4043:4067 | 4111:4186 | -3.50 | 16.1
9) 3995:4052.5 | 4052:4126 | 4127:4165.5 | 2.15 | 17.6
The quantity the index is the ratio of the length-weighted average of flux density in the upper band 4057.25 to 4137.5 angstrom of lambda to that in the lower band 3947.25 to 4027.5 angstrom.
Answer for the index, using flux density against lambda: 1.1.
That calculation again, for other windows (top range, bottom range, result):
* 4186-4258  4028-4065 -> 0.95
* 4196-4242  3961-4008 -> 1.18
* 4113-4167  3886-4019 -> 1.16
